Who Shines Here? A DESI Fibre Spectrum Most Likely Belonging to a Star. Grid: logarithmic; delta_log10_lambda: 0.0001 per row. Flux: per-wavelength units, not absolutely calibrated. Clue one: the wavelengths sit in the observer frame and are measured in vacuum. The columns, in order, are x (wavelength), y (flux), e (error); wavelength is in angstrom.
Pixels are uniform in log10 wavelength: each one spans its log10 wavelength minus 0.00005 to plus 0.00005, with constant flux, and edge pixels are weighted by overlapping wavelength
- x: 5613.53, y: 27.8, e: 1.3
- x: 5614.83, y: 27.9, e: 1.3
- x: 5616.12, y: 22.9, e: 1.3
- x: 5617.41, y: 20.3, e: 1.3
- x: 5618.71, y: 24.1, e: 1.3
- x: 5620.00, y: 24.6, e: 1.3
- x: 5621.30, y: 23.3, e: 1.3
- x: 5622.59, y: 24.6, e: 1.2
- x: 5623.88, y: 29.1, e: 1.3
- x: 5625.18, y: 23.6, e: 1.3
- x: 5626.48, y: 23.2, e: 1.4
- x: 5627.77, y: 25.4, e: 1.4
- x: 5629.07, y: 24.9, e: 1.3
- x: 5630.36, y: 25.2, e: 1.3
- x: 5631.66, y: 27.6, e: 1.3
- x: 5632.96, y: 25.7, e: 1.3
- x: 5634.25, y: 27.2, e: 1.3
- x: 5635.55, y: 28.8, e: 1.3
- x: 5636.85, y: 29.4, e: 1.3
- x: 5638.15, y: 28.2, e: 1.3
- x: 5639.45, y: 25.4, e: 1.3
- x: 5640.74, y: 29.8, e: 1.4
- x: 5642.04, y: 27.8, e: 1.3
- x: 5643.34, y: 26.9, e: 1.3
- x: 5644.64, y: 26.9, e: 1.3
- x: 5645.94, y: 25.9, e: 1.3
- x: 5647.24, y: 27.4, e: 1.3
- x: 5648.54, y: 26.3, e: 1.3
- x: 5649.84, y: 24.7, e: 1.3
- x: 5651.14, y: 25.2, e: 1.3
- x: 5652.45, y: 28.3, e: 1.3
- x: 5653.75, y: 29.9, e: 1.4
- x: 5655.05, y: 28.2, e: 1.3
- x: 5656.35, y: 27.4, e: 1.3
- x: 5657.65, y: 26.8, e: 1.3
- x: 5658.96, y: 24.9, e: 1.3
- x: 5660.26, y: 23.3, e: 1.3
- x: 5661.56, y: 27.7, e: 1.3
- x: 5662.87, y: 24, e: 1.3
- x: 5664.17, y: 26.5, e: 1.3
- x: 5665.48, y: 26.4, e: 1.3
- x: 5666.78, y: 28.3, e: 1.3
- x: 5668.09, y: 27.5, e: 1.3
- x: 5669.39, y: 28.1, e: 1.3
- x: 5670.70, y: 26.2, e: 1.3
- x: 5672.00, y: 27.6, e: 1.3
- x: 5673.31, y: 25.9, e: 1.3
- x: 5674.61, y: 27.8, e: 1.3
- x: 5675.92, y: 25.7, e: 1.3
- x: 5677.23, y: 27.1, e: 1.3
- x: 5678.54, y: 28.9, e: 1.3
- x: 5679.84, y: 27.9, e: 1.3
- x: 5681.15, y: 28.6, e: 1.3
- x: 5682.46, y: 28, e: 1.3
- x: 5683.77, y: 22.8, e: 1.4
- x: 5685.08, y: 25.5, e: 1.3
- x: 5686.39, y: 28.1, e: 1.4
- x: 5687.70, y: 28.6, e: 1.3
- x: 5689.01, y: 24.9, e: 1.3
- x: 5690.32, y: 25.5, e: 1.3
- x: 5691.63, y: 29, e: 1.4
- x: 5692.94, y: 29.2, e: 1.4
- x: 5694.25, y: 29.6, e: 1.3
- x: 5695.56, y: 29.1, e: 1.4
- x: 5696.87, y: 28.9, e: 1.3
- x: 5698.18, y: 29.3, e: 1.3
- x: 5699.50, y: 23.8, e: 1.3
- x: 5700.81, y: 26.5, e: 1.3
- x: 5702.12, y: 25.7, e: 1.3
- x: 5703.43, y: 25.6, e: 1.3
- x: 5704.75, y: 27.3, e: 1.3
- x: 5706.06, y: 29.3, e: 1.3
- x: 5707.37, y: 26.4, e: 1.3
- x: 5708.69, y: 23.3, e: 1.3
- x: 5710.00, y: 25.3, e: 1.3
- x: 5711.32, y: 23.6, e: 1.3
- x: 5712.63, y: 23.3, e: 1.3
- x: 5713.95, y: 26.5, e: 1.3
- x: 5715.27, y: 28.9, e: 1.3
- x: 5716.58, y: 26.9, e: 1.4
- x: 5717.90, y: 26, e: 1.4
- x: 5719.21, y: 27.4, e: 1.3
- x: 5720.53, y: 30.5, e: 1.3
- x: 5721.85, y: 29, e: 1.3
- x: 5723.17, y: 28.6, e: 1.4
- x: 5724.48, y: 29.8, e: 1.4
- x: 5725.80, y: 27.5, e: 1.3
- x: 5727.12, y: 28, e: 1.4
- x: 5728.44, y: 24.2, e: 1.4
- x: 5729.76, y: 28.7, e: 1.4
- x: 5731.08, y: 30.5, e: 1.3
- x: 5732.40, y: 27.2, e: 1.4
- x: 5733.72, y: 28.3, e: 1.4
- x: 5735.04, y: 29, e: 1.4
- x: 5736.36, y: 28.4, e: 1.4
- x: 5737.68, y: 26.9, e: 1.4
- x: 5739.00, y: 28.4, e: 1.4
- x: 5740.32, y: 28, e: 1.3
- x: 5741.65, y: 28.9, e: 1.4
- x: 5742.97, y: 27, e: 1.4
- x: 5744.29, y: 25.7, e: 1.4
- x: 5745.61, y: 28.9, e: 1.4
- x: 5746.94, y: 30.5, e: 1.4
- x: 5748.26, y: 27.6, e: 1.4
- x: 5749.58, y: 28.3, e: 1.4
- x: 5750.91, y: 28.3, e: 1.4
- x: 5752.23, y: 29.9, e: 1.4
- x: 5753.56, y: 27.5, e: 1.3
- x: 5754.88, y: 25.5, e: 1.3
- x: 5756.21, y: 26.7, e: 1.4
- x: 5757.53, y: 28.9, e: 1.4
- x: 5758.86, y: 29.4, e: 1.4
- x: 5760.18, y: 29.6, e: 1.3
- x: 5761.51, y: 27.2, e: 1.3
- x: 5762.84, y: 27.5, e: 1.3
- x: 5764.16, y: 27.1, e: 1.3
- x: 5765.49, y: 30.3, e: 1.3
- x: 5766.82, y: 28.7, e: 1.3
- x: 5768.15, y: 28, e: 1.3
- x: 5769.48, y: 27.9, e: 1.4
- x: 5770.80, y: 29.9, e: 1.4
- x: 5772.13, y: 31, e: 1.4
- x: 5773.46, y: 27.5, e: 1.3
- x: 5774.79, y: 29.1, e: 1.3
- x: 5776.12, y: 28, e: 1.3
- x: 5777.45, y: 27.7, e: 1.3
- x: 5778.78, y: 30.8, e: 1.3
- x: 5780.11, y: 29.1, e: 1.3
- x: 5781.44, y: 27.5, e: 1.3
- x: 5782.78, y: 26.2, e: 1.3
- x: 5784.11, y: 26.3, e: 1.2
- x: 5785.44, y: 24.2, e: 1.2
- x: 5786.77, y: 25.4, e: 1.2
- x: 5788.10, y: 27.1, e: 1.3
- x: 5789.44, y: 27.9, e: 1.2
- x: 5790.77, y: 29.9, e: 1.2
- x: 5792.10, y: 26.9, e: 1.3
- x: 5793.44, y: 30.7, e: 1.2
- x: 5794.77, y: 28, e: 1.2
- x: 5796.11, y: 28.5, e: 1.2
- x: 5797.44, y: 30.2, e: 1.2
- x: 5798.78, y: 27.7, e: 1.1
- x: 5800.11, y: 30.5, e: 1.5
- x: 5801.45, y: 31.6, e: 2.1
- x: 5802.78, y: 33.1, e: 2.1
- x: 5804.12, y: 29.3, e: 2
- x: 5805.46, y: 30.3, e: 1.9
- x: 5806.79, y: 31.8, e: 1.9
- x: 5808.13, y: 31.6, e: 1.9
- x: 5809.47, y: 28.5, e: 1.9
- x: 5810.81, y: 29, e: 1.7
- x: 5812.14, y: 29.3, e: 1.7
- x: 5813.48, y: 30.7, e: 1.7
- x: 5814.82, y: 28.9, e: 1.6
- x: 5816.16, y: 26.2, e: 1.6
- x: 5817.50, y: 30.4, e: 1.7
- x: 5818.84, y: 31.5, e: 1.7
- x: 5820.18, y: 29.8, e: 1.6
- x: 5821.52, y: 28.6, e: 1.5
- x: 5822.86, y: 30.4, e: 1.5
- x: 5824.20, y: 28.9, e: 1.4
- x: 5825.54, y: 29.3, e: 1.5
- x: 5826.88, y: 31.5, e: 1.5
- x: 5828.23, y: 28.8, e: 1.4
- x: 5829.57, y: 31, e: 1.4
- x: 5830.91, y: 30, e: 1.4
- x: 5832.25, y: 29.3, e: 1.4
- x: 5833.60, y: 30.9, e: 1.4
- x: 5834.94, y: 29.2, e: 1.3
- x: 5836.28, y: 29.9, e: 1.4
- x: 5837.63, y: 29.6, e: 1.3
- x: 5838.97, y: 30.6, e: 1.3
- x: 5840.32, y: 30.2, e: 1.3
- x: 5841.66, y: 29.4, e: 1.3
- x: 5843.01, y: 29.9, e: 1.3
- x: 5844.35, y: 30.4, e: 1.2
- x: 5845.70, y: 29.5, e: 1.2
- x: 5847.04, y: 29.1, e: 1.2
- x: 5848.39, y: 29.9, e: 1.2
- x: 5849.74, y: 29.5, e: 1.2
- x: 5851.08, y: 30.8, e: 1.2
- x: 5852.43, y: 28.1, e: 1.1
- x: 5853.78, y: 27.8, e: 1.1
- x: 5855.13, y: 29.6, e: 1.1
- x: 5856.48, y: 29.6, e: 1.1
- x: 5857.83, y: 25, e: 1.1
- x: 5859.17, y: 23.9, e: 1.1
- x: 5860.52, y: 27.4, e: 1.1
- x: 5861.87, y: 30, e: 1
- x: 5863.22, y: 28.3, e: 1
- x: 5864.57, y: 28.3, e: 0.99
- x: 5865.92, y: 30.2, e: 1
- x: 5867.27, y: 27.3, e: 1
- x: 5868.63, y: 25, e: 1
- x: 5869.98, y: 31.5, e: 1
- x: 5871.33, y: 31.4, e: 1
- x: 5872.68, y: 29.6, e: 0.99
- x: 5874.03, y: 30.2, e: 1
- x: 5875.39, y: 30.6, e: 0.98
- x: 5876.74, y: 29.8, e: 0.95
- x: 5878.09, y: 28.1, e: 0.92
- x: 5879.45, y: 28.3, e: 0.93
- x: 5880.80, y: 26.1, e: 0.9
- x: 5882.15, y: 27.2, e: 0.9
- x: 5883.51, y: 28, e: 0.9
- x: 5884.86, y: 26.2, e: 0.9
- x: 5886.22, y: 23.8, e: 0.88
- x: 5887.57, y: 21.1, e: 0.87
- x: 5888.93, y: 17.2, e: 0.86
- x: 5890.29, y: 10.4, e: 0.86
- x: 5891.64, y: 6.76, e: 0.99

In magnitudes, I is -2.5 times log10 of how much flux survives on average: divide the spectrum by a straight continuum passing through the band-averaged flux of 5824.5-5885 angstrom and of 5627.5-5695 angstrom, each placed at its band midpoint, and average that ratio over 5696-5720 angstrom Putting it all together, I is 0.04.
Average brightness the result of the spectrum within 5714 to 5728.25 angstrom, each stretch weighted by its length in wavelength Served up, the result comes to 28.1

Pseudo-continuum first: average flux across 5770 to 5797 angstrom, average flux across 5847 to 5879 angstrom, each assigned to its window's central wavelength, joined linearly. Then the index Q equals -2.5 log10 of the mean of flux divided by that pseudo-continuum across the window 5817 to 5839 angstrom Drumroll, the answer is -0.06 mag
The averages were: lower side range 28.1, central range 30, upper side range 28.8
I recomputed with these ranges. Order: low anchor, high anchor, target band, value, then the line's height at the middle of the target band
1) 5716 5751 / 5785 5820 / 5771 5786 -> 0.03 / 28.8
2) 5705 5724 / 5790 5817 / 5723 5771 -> -0.01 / 27.9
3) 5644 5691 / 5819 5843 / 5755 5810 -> 0.01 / 28.9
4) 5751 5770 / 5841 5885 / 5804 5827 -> -0.05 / 28.4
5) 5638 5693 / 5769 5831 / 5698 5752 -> 0.02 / 27.9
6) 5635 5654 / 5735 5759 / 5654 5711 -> 0.03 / 27.6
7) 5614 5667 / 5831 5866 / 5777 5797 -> 0.02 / 28.2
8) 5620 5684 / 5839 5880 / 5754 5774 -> -0.02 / 27.9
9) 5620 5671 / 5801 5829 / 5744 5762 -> 0.02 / 28.7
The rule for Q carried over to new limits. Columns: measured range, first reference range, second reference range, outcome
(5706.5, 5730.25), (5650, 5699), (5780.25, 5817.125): 0.03 mag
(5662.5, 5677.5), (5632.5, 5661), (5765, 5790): 0.02 mag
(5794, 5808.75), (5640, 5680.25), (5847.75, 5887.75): -0.09 mag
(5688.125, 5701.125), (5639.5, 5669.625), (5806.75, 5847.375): 0.00 mag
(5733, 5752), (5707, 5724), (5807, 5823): -0.03 mag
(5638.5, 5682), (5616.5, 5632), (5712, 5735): -0.05 mag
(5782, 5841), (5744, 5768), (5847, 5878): -0.03 mag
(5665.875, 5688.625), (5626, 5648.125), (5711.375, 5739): 0.00 mag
